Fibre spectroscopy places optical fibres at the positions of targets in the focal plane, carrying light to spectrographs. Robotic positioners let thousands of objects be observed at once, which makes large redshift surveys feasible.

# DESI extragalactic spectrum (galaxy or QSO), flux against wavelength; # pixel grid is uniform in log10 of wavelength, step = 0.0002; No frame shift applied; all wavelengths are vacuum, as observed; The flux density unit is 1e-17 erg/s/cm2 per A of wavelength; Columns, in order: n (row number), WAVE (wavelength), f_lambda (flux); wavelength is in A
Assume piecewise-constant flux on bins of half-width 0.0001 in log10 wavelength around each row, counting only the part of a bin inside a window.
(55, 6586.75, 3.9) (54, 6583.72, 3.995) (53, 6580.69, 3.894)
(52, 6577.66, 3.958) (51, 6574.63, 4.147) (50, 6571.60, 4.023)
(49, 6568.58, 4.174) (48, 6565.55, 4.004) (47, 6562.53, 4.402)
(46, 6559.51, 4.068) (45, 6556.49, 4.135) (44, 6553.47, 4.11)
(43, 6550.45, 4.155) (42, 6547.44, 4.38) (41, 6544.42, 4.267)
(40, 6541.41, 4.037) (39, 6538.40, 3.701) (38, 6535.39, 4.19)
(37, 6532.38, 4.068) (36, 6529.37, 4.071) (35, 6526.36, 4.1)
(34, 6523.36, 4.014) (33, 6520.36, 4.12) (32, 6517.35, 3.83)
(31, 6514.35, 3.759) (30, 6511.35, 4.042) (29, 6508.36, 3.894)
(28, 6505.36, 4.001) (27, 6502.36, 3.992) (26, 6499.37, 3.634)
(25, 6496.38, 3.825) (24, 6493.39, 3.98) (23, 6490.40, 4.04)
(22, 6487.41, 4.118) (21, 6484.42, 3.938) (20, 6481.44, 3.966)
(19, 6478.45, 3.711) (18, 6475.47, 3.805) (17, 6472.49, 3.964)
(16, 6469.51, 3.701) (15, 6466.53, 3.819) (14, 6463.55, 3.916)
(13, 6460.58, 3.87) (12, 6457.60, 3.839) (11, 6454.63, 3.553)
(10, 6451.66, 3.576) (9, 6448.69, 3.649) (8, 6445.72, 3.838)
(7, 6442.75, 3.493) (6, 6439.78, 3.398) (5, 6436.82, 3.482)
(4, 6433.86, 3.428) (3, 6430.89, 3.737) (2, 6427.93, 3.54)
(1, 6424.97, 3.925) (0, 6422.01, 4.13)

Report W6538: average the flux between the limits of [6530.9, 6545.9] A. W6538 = 4.05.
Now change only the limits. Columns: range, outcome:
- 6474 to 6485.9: 3.86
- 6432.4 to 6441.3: 3.44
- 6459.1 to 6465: 3.9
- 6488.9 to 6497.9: 3.95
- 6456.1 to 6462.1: 3.86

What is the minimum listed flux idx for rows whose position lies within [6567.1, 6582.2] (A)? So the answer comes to 3.894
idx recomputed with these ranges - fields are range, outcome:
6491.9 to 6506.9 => 3.634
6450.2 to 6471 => 3.553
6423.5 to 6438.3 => 3.428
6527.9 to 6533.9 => 4.068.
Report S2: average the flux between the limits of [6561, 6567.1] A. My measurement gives 4.2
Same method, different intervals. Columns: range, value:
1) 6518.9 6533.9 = 4.07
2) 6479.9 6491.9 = 4.01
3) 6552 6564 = 4.18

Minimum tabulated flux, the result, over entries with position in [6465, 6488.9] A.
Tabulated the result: 3.701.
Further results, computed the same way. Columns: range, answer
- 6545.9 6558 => 4.11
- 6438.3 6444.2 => 3.398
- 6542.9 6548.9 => 4.267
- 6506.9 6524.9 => 3.759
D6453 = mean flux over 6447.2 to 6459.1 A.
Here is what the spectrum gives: 3.65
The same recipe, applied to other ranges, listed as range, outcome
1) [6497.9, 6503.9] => 3.81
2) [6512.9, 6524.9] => 3.93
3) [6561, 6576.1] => 4.15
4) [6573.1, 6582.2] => 4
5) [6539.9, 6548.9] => 4.23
